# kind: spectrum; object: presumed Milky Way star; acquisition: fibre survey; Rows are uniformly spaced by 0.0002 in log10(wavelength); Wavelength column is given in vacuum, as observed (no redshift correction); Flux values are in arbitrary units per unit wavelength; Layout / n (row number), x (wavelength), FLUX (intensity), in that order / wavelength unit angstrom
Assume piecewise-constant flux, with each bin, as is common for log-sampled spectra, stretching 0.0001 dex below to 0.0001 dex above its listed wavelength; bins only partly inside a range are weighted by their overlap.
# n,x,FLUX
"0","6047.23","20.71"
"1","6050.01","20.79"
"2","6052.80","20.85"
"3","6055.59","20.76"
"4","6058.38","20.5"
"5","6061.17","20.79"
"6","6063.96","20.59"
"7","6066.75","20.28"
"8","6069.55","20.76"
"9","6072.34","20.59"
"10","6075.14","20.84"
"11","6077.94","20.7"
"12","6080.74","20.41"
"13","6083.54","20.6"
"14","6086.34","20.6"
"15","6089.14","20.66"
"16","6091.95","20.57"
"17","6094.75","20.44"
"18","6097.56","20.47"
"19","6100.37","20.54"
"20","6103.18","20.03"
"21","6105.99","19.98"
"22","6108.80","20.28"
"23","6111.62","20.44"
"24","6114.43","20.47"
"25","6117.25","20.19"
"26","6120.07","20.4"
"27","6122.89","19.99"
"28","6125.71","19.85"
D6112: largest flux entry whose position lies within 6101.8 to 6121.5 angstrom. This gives 20.47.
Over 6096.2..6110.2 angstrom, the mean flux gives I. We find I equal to 20.3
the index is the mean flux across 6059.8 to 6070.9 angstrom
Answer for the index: 20.6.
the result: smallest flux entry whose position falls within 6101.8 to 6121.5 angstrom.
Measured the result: 19.98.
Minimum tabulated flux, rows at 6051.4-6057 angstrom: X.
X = 20.76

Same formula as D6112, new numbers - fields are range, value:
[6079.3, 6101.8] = 20.66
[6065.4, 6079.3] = 20.84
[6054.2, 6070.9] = 20.79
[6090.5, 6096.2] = 20.57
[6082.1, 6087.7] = 20.6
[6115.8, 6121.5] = 20.4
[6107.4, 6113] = 20.44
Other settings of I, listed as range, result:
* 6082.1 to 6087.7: 20.6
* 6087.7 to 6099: 20.5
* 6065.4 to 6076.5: 20.6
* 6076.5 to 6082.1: 20.6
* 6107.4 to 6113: 20.3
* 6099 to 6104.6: 20.3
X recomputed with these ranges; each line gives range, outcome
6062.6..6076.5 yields 20.28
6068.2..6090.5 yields 20.41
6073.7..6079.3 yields 20.7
